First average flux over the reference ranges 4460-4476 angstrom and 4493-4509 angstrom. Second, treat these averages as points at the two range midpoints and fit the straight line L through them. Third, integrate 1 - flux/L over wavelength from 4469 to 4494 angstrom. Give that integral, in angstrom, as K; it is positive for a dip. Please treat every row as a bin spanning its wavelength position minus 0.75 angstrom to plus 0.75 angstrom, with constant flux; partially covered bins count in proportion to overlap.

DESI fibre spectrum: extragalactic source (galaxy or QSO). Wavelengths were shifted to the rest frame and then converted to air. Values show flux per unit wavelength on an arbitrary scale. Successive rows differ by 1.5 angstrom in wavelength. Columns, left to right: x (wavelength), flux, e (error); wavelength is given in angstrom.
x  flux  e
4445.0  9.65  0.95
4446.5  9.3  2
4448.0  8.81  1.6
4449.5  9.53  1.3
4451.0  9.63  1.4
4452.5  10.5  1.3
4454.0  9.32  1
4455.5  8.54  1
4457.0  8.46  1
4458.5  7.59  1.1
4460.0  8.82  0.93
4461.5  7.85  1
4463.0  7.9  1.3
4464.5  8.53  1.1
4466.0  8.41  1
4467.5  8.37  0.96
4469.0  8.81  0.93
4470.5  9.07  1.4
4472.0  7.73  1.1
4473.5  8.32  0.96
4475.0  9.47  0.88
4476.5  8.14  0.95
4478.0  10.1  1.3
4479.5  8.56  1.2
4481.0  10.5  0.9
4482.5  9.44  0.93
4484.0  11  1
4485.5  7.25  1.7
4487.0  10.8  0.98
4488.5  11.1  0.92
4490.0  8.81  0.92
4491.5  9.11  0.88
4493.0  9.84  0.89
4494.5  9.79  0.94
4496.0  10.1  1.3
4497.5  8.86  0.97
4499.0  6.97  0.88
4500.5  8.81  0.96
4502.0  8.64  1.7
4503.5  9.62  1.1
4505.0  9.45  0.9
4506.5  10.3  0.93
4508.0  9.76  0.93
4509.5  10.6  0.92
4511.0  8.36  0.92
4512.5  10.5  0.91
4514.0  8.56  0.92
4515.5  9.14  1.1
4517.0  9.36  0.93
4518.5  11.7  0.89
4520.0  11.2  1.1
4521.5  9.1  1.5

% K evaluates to -1.47 angstrom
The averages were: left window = 8.46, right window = 9.28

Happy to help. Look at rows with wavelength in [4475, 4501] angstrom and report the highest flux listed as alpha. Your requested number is 11.1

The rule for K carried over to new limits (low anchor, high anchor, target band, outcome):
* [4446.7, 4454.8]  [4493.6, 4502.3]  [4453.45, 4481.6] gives 1.99 angstrom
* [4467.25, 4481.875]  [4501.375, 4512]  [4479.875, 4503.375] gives -0.34 angstrom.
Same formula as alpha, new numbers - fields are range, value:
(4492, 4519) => 11.7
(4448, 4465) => 10.5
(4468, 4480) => 10.1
